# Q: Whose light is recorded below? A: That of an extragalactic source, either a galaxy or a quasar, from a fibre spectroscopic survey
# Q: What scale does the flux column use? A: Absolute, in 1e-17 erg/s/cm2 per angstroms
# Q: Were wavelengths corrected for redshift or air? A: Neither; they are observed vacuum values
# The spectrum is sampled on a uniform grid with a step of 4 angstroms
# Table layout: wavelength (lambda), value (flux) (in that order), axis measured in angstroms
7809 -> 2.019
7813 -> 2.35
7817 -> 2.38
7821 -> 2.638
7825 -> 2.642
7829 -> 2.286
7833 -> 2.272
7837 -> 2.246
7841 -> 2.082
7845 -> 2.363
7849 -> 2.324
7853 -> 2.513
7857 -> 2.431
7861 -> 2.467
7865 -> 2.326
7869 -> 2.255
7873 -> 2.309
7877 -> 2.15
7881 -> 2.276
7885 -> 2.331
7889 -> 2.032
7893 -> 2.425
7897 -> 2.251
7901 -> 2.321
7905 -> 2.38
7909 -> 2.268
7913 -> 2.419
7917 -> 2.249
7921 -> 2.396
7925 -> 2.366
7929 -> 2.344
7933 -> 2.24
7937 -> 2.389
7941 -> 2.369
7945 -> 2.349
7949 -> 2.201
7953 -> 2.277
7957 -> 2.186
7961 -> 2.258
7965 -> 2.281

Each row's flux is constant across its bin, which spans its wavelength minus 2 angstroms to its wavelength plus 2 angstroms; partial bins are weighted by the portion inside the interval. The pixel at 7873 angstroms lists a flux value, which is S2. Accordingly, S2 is 2.309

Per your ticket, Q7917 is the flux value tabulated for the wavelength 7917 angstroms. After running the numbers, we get 2.249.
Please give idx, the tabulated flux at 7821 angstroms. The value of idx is 2.638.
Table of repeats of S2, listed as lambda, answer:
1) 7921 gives 2.396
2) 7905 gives 2.38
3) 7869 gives 2.255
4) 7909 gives 2.268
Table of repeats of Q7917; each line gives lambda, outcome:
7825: 2.642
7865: 2.326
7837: 2.246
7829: 2.286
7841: 2.082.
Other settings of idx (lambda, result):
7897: 2.251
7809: 2.019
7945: 2.349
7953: 2.277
